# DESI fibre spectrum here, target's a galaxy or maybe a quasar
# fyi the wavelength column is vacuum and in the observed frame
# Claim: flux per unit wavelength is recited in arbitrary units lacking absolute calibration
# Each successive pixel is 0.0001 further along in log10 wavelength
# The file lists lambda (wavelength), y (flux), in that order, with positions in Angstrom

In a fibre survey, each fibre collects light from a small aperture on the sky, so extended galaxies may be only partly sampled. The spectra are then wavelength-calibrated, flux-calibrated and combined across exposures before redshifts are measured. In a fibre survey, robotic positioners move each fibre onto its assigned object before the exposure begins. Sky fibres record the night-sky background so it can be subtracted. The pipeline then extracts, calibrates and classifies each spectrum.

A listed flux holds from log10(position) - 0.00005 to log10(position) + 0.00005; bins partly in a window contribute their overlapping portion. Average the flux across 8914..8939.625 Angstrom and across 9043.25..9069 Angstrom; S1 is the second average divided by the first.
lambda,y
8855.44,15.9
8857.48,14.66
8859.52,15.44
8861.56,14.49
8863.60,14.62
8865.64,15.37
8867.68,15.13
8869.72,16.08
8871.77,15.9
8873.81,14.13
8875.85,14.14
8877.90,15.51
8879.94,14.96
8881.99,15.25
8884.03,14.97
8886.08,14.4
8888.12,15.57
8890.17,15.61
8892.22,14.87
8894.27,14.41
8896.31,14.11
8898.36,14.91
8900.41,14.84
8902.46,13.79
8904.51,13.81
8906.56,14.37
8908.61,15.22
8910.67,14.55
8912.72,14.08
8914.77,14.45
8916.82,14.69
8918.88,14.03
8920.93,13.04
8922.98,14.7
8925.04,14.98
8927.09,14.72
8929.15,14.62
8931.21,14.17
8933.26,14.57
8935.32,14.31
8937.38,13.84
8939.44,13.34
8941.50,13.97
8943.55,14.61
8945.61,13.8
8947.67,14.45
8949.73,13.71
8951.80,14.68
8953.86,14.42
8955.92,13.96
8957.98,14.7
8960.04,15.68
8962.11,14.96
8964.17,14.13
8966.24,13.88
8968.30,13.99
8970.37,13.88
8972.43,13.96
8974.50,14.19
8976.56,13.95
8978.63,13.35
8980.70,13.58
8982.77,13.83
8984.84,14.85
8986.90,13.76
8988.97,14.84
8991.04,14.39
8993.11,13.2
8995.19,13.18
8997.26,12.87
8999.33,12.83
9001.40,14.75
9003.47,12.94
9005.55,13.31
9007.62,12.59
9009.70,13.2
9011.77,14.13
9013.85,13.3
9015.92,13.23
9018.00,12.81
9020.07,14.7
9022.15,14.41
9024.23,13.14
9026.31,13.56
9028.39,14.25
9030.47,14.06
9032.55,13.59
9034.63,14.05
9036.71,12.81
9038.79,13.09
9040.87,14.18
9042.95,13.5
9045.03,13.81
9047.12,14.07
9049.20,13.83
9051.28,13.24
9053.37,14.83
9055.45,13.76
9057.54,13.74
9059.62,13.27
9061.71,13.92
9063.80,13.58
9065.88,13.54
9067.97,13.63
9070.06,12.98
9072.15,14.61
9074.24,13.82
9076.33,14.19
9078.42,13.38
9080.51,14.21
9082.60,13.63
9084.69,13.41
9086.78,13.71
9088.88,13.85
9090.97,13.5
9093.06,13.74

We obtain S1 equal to 0.96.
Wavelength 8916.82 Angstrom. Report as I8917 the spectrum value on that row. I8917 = 14.69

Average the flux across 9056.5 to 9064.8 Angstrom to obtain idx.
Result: 13.6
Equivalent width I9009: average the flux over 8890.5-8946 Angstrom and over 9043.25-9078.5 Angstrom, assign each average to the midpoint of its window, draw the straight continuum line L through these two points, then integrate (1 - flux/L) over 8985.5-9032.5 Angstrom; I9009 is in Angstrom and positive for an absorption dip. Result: 1.2 Angstrom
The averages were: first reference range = 14.3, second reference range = 13.8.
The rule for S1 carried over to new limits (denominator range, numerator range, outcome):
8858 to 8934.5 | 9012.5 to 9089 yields 0.93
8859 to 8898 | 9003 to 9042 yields 0.90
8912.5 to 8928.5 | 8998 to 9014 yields 0.93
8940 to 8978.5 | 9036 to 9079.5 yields 0.96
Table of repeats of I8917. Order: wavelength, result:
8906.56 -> 14.37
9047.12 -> 14.07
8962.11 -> 14.96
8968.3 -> 13.99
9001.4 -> 14.75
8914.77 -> 14.45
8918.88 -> 14.03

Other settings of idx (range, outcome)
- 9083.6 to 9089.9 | 13.6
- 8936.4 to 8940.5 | 13.6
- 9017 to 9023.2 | 14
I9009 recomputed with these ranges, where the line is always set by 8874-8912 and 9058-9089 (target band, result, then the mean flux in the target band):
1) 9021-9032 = 0.1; 13.9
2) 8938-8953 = 0.4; 14.1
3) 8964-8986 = 0.5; 14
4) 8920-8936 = 0.1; 14.4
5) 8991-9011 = 1.2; 13.3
